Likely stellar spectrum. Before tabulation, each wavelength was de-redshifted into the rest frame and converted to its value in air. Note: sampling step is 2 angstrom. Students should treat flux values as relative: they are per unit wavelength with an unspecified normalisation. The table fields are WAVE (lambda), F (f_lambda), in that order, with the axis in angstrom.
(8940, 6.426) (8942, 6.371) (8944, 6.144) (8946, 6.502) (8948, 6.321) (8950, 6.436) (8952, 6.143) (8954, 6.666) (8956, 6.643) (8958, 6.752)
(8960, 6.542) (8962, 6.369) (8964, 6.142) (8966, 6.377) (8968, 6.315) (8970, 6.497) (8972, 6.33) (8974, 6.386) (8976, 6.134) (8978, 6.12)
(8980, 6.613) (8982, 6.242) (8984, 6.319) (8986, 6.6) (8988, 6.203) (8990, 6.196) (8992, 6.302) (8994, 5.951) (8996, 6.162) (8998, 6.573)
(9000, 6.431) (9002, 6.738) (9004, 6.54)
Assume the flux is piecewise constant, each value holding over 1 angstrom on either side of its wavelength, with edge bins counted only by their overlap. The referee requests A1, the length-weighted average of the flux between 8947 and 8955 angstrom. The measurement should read 6.39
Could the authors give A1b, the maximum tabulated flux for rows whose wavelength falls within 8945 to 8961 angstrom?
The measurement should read 6.752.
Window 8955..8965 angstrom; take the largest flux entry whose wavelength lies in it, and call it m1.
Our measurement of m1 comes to 6.752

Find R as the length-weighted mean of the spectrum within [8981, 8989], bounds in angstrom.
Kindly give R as 6.34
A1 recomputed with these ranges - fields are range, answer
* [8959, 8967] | 6.36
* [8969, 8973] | 6.41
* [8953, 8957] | 6.65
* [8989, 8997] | 6.15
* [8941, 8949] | 6.33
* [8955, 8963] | 6.58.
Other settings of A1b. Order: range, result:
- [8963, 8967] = 6.377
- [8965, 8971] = 6.497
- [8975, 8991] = 6.613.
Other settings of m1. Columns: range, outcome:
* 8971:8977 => 6.386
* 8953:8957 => 6.666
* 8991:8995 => 6.302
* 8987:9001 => 6.573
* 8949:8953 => 6.436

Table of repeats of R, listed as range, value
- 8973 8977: 6.26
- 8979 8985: 6.39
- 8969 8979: 6.29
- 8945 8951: 6.42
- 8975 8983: 6.28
